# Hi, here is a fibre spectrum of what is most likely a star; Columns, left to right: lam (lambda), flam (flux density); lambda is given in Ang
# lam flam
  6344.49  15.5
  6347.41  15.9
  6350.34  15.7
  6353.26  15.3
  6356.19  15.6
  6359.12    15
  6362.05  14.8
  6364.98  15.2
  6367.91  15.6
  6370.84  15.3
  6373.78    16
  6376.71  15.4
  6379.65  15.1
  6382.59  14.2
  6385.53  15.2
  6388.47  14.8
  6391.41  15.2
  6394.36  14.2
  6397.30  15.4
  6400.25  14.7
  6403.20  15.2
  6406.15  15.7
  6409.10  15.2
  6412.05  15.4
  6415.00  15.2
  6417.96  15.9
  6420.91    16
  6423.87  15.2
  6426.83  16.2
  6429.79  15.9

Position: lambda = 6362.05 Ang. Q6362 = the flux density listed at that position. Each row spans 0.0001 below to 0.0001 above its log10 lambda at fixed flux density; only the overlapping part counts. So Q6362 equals 14.8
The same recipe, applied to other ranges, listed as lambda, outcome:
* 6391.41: 15.2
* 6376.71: 15.4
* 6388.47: 14.8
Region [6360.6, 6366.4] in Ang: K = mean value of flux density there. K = 15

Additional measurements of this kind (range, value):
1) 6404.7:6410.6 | 15.5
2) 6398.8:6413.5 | 15.2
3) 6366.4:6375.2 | 15.6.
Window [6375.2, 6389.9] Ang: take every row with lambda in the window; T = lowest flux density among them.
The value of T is 14.2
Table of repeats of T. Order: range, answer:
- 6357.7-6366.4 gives 14.8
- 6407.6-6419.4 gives 15.2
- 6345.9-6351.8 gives 15.7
